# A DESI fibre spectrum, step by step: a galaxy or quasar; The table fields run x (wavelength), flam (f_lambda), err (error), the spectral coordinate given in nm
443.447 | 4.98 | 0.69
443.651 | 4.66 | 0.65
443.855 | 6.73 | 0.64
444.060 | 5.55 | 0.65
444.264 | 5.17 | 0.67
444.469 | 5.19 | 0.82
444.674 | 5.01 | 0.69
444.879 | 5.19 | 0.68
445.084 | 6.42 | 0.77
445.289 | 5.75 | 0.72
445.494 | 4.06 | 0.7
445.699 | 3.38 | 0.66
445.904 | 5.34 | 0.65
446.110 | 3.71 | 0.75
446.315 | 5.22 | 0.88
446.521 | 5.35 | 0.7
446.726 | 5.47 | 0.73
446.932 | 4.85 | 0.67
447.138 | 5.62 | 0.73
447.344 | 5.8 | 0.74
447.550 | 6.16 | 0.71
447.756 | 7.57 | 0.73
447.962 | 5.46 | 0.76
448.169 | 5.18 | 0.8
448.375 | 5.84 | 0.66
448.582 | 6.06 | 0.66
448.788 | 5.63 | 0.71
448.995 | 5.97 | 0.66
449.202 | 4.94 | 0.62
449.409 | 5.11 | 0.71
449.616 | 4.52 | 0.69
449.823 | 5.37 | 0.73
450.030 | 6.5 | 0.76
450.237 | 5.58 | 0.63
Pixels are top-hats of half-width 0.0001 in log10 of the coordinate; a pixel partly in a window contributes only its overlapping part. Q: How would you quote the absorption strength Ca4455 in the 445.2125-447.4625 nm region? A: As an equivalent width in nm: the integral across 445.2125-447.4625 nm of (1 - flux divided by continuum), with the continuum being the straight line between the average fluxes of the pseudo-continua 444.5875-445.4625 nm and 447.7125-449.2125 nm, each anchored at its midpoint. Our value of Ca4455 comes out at 0.26 nm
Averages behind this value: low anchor 5.48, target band 4.96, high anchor 5.82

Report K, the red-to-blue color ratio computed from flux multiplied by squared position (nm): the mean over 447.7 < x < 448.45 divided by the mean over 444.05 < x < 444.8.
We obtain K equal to 1.2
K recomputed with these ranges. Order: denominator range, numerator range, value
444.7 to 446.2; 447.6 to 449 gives 1.25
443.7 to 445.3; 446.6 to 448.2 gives 1.05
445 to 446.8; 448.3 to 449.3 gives 1.16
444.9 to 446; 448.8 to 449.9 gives 1.06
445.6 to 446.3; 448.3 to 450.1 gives 1.31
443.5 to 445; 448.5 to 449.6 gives 1.04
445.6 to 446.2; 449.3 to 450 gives 1.26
